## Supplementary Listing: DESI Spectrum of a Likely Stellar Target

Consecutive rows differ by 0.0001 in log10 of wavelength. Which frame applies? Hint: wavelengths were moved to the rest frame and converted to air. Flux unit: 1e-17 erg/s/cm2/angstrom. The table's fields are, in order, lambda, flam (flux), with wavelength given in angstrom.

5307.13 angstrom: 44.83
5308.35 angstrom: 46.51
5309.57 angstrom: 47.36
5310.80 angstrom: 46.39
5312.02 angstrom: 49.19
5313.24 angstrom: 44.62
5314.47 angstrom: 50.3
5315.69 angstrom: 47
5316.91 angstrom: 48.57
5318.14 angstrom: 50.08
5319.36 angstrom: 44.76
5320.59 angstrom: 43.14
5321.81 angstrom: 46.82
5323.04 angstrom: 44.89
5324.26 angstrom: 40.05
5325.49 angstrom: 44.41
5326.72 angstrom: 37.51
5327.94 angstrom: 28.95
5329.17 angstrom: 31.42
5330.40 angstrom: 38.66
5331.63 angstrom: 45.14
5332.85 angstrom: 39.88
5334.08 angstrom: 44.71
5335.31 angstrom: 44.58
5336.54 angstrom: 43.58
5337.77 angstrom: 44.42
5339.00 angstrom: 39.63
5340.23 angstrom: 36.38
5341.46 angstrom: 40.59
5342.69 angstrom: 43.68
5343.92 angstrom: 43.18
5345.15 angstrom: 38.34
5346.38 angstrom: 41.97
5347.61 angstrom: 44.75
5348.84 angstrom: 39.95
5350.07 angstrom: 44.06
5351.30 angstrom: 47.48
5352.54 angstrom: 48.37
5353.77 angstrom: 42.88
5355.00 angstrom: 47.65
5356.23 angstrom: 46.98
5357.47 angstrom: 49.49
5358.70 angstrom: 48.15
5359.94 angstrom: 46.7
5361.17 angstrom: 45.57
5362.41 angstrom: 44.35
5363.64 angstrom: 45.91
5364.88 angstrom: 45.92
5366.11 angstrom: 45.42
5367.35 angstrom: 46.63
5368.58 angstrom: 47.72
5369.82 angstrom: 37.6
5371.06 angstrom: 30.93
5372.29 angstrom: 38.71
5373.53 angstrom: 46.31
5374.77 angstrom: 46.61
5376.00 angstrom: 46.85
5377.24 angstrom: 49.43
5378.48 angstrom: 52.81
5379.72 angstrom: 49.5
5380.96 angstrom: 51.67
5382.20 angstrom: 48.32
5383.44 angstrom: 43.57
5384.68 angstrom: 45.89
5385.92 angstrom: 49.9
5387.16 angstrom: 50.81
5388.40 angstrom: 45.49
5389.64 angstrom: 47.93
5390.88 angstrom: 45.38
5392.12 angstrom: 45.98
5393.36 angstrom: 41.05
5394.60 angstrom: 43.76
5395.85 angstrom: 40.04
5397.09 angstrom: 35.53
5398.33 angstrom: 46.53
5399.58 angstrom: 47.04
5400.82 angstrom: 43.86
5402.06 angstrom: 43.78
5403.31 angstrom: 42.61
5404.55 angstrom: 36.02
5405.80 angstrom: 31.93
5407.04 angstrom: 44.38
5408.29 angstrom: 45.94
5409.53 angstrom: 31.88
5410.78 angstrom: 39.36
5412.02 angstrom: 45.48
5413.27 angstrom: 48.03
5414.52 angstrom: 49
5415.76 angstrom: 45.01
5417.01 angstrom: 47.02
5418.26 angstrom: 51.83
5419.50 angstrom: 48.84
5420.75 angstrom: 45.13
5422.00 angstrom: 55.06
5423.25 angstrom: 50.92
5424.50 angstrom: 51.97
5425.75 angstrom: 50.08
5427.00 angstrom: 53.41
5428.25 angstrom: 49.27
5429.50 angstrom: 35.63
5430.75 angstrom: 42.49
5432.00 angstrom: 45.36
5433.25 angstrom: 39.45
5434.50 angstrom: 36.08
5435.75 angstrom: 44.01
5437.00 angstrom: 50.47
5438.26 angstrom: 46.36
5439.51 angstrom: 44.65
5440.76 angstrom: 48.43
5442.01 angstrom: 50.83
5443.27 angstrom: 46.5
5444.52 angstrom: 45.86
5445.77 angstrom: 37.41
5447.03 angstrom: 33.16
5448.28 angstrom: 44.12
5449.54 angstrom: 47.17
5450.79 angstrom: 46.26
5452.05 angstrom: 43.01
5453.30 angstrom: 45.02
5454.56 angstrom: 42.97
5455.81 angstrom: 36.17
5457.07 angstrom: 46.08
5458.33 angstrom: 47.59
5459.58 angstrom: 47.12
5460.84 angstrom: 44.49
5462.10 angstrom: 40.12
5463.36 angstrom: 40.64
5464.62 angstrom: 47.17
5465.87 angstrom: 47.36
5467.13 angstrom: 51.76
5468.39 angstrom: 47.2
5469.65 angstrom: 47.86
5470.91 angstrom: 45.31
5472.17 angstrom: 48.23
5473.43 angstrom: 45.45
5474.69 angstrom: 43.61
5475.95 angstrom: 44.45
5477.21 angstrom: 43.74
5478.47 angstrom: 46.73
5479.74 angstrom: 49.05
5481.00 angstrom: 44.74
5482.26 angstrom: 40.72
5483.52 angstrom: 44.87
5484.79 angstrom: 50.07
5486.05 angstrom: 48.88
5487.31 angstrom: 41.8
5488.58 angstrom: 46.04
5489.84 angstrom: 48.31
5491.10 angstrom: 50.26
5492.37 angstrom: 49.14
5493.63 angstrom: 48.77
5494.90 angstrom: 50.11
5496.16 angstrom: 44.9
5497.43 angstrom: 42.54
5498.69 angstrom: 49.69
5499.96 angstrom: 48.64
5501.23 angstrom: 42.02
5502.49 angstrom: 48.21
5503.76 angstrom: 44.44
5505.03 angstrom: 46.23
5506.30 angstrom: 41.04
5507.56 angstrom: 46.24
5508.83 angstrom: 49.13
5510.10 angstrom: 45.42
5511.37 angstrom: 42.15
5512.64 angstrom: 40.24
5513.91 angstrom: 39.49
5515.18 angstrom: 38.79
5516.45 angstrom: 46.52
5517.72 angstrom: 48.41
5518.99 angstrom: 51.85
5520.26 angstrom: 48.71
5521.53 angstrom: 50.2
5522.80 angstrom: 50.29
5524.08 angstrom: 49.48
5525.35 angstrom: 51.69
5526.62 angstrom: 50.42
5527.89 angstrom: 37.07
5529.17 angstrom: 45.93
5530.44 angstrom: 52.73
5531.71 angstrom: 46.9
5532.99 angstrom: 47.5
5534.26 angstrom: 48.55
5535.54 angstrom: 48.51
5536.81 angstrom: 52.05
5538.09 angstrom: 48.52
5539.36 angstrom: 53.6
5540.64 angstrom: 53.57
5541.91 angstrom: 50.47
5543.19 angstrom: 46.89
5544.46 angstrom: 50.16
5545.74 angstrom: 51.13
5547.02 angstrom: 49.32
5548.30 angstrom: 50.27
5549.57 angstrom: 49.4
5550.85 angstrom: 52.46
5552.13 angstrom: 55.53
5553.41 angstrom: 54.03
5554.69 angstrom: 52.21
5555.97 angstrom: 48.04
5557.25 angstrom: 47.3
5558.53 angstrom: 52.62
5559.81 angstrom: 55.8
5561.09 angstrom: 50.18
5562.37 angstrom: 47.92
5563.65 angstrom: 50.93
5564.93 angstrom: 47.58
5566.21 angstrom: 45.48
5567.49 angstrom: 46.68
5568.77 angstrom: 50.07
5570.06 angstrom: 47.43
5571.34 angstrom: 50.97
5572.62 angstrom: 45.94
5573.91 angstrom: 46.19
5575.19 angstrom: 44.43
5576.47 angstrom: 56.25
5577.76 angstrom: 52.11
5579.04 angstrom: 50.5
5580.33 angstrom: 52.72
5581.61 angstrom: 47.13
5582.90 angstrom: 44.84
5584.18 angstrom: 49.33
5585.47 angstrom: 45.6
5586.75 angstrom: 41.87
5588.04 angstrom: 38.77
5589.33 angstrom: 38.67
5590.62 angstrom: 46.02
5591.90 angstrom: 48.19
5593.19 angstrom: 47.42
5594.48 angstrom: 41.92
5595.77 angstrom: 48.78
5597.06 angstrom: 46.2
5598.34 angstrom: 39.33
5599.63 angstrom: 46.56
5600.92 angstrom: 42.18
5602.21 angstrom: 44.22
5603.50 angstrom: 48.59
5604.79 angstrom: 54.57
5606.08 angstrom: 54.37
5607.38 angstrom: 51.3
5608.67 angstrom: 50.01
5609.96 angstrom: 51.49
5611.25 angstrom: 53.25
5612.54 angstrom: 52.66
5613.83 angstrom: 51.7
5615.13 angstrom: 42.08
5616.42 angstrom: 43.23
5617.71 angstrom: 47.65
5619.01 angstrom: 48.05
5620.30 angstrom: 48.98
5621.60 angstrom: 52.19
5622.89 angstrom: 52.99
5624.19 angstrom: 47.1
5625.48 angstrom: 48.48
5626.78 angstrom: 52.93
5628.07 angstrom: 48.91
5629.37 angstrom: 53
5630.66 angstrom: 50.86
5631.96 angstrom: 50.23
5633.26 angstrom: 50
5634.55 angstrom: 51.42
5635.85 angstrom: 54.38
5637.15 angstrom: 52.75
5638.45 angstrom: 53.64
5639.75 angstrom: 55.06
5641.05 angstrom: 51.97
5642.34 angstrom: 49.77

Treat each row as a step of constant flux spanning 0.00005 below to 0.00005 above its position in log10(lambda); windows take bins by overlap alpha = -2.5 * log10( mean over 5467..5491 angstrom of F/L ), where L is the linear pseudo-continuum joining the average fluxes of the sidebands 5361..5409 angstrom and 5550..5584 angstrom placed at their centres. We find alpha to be 0.02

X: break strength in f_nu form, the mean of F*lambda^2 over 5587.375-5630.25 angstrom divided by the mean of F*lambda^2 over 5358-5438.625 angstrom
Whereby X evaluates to 1.15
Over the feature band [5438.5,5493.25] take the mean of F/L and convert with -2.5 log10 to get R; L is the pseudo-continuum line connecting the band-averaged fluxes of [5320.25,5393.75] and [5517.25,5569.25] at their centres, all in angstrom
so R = 0.05 mag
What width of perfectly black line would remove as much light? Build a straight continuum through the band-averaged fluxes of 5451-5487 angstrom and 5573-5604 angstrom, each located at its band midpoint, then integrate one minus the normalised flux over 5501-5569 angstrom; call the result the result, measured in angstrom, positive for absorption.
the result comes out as -3.83 angstrom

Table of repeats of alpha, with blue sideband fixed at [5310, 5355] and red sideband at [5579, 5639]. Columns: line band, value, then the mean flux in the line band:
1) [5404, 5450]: 0.003 mag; 44.8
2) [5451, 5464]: 0.052 mag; 43.4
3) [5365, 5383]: -0.040 mag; 45.6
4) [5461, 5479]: 0.003 mag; 45.7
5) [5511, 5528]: 0.006 mag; 46.4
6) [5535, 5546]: -0.077 mag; 50.6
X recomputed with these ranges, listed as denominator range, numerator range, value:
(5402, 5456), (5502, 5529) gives 1.06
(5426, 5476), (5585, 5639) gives 1.15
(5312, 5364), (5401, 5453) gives 1.06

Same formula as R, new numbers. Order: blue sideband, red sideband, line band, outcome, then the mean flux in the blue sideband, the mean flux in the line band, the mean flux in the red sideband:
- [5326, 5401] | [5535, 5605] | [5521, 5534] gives -0.02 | 44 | 48.2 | 48.5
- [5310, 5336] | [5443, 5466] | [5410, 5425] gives -0.11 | 43.4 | 47.9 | 43.5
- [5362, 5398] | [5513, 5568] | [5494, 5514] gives 0.07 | 45.2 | 45.2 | 49.2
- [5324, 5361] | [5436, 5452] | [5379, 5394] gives -0.09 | 42.5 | 47.2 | 45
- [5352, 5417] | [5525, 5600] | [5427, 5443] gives 0.02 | 44.8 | 44.8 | 48.4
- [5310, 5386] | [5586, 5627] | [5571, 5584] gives -0.04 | 44.3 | 49.1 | 47.5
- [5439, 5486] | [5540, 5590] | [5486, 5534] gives 0.01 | 45.1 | 46.6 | 49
